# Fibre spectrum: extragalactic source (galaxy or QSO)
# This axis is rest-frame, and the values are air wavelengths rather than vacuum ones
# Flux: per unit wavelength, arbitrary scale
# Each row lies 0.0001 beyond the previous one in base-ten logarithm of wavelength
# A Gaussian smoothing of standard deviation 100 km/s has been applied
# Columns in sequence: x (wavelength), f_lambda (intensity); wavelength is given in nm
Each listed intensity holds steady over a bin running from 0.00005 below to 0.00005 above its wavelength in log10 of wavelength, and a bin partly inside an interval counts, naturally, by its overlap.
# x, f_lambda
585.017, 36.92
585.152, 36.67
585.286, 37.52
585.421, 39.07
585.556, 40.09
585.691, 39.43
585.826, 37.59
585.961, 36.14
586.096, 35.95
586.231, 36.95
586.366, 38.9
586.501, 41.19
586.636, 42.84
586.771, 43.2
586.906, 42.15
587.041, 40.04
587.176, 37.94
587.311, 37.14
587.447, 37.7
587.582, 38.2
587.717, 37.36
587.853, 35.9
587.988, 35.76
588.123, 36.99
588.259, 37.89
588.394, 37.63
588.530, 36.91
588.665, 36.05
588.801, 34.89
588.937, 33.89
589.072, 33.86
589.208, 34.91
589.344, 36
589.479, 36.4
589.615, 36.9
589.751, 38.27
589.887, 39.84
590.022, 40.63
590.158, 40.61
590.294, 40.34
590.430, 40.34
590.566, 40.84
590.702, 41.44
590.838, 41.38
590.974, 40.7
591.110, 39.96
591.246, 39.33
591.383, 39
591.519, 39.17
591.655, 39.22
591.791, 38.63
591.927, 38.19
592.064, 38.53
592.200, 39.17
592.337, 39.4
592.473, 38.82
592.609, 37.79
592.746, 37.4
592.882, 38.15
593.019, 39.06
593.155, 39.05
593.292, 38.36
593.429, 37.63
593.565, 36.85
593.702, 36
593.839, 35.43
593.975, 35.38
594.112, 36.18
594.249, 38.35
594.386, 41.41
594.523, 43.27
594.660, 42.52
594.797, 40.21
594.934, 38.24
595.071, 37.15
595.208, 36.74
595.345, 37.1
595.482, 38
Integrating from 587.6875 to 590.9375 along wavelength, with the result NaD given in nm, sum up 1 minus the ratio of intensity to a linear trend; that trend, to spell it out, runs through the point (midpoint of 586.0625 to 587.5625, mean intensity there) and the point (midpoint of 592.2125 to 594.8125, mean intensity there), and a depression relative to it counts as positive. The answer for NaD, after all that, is 0.11 nm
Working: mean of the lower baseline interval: 39.5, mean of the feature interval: 37.7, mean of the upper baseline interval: 38.5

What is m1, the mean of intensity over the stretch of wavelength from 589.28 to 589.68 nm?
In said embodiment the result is 36.5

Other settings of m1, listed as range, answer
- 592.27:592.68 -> 38.7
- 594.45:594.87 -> 41.9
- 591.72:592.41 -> 38.8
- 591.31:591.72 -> 39.1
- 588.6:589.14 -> 34.6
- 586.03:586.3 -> 36.5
